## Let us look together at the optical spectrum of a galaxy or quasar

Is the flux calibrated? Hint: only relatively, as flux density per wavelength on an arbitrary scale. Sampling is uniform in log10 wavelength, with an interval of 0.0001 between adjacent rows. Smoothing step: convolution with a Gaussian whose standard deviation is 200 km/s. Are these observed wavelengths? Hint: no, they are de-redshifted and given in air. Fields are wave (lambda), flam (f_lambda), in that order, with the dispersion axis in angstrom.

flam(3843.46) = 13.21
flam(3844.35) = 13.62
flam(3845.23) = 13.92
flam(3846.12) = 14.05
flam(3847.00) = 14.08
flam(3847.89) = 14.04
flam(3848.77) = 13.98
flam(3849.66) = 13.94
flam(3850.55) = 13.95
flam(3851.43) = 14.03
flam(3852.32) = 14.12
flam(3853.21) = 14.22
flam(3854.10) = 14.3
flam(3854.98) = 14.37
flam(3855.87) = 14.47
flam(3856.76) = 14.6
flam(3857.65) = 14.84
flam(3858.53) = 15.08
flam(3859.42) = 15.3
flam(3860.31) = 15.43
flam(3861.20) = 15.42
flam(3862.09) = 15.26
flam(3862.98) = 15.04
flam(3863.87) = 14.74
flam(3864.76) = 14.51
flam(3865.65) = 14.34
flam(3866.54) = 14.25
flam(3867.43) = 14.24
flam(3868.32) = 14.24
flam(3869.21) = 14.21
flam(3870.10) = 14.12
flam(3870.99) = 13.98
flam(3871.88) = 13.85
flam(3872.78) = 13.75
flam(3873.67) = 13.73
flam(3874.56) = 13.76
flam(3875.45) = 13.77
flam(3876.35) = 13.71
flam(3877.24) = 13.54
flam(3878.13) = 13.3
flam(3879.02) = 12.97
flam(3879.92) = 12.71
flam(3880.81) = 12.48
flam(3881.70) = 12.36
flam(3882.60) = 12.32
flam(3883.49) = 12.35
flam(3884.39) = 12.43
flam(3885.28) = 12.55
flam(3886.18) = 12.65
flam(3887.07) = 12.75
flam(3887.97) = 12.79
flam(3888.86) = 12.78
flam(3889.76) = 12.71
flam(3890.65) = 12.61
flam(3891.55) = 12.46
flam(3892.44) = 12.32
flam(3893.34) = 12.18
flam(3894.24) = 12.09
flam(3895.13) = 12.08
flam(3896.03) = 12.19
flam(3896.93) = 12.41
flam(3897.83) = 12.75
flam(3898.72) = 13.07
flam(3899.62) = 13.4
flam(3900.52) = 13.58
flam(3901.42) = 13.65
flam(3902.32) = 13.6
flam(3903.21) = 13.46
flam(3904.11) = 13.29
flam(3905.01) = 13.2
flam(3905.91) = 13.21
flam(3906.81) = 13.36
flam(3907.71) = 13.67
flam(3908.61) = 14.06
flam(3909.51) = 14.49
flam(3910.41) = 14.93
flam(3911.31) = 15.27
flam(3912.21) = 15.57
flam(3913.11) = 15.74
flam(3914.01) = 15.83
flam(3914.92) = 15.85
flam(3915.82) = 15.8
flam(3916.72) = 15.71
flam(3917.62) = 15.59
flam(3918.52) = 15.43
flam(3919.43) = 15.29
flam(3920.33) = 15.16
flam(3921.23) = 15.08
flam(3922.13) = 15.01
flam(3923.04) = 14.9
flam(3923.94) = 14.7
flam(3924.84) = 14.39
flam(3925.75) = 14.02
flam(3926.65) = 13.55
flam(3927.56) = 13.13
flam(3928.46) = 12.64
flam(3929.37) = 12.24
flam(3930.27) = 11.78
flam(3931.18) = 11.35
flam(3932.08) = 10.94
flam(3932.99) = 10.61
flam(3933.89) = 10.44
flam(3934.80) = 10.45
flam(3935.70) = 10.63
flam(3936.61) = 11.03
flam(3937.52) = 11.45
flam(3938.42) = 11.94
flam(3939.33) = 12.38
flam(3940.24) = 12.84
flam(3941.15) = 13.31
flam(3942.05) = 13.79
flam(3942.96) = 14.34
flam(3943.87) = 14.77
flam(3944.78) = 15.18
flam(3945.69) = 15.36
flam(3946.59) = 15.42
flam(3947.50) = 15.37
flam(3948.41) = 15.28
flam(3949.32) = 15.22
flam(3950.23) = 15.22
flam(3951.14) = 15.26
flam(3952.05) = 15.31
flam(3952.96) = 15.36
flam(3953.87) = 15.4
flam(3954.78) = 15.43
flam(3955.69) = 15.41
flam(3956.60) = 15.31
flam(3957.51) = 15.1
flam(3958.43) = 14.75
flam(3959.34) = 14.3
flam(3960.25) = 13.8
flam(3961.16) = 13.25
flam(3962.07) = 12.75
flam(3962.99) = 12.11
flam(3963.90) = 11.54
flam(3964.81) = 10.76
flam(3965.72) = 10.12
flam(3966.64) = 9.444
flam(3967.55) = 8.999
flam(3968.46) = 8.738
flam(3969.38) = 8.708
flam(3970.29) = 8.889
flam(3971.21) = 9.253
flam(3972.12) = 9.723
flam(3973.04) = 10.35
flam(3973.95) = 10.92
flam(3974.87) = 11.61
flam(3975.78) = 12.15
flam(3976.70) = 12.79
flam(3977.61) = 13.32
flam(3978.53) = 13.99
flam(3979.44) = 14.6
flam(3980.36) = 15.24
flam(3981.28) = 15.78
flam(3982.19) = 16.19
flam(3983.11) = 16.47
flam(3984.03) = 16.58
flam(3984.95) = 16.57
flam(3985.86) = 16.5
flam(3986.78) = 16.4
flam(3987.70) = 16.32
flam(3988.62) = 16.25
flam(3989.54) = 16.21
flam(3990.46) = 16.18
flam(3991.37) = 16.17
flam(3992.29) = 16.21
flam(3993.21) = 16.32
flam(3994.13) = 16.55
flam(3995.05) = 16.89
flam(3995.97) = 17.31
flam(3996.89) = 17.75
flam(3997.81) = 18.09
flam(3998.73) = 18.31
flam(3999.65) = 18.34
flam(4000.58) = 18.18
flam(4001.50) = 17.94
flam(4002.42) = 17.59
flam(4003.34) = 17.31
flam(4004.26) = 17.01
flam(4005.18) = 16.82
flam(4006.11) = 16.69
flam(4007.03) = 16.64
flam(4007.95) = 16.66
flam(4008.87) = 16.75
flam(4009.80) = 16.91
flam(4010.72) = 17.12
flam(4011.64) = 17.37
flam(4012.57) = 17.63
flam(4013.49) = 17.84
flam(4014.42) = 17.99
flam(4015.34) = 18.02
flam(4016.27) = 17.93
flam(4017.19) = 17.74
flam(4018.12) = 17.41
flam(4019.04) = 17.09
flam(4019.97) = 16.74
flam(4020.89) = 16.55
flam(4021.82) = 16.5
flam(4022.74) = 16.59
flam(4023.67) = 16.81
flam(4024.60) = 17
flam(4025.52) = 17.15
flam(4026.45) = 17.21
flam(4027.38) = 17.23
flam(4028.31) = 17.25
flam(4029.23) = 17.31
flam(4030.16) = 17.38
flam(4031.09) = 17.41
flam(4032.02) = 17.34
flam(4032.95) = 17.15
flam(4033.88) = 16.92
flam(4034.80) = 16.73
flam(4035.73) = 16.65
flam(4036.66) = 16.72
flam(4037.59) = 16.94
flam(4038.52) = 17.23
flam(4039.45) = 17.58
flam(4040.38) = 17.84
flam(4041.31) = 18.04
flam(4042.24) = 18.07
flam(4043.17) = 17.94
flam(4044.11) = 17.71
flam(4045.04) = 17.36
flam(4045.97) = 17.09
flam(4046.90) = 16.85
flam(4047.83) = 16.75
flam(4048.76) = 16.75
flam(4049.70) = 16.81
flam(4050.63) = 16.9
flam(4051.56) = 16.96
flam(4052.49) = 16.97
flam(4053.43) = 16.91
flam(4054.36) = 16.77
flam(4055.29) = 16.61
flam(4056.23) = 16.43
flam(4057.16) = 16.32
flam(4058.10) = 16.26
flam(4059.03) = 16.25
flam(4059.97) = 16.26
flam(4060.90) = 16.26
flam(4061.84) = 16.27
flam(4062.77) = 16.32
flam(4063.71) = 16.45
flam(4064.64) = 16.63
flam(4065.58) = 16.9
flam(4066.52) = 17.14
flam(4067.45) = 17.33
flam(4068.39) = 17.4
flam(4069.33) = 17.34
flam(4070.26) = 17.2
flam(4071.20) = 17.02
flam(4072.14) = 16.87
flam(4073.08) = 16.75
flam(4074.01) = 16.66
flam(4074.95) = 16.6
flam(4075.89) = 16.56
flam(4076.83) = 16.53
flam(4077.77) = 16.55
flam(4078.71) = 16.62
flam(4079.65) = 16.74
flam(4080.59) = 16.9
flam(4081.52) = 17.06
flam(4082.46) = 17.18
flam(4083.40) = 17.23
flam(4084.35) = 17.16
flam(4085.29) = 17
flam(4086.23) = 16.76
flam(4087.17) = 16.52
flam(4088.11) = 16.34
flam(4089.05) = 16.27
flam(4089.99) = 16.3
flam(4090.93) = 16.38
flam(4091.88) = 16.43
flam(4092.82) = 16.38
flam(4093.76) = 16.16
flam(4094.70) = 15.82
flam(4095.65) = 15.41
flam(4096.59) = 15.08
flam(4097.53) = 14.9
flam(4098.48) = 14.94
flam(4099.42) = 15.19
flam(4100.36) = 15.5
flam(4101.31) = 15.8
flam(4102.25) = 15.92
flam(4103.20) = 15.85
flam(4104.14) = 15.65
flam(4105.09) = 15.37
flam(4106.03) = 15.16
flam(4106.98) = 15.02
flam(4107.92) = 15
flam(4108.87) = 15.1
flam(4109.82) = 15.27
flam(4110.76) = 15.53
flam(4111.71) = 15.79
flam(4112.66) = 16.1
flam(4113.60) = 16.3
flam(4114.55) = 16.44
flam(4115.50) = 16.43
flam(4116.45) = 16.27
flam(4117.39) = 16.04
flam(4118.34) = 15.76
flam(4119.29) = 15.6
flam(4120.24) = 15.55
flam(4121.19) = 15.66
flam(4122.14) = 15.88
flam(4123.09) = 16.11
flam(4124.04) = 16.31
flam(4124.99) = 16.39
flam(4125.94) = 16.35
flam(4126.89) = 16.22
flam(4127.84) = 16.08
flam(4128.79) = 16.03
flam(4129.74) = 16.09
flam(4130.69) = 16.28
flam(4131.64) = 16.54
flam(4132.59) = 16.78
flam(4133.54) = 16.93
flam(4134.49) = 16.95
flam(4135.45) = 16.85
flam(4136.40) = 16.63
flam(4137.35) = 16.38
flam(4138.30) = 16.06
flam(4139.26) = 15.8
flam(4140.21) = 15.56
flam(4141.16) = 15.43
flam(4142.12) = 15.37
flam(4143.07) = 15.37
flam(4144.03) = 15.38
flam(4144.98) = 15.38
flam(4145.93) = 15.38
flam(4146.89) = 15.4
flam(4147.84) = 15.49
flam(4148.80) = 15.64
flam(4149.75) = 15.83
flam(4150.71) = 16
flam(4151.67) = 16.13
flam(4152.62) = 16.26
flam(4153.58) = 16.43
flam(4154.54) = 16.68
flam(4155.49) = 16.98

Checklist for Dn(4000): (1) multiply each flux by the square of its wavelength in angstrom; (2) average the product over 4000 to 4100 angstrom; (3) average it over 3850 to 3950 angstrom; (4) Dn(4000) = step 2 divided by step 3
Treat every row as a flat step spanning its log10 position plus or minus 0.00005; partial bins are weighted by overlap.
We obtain 1.33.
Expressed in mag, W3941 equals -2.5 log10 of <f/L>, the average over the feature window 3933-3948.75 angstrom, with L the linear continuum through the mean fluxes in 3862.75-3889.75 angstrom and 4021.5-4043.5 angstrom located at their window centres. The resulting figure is 0.15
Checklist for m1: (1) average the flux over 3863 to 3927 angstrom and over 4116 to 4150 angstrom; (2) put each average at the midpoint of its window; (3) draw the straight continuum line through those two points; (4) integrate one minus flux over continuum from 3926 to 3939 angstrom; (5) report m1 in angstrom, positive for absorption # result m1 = 2.3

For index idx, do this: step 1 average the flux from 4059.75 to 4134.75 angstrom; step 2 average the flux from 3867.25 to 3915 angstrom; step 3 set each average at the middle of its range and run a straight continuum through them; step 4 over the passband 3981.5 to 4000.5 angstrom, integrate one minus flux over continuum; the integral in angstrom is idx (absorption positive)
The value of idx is -2.6 angstrom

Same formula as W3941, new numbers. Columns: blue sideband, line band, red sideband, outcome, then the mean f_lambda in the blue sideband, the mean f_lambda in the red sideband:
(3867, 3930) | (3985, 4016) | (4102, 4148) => -0.166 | 13.7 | 15.9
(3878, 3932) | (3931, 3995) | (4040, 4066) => 0.099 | 13.5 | 16.9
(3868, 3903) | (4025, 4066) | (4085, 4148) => -0.132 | 13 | 15.9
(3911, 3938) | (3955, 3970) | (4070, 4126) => 0.162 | 13.6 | 16.1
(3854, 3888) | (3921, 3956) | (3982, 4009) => 0.144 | 13.9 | 16.9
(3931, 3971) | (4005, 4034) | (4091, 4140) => -0.209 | 12.9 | 15.9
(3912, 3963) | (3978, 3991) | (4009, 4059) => -0.028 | 14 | 17.1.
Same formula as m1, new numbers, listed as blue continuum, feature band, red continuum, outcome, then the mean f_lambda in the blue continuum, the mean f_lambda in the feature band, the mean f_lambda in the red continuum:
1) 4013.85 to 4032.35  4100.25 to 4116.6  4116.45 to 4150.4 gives 0.6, 17.2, 15.7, 16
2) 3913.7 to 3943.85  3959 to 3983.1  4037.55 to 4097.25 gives 4.1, 13.4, 12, 16.8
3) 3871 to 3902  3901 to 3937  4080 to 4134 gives -1.0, 12.9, 13.7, 16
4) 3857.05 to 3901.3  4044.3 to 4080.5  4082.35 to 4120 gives -3.0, 13.5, 16.8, 15.9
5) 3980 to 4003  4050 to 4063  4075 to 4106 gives -0.1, 16.8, 16.5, 16.2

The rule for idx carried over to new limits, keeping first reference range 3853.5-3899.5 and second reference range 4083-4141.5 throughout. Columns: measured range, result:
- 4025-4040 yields -1.9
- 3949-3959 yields -0.6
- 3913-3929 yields -1.0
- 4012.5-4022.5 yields -1.6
